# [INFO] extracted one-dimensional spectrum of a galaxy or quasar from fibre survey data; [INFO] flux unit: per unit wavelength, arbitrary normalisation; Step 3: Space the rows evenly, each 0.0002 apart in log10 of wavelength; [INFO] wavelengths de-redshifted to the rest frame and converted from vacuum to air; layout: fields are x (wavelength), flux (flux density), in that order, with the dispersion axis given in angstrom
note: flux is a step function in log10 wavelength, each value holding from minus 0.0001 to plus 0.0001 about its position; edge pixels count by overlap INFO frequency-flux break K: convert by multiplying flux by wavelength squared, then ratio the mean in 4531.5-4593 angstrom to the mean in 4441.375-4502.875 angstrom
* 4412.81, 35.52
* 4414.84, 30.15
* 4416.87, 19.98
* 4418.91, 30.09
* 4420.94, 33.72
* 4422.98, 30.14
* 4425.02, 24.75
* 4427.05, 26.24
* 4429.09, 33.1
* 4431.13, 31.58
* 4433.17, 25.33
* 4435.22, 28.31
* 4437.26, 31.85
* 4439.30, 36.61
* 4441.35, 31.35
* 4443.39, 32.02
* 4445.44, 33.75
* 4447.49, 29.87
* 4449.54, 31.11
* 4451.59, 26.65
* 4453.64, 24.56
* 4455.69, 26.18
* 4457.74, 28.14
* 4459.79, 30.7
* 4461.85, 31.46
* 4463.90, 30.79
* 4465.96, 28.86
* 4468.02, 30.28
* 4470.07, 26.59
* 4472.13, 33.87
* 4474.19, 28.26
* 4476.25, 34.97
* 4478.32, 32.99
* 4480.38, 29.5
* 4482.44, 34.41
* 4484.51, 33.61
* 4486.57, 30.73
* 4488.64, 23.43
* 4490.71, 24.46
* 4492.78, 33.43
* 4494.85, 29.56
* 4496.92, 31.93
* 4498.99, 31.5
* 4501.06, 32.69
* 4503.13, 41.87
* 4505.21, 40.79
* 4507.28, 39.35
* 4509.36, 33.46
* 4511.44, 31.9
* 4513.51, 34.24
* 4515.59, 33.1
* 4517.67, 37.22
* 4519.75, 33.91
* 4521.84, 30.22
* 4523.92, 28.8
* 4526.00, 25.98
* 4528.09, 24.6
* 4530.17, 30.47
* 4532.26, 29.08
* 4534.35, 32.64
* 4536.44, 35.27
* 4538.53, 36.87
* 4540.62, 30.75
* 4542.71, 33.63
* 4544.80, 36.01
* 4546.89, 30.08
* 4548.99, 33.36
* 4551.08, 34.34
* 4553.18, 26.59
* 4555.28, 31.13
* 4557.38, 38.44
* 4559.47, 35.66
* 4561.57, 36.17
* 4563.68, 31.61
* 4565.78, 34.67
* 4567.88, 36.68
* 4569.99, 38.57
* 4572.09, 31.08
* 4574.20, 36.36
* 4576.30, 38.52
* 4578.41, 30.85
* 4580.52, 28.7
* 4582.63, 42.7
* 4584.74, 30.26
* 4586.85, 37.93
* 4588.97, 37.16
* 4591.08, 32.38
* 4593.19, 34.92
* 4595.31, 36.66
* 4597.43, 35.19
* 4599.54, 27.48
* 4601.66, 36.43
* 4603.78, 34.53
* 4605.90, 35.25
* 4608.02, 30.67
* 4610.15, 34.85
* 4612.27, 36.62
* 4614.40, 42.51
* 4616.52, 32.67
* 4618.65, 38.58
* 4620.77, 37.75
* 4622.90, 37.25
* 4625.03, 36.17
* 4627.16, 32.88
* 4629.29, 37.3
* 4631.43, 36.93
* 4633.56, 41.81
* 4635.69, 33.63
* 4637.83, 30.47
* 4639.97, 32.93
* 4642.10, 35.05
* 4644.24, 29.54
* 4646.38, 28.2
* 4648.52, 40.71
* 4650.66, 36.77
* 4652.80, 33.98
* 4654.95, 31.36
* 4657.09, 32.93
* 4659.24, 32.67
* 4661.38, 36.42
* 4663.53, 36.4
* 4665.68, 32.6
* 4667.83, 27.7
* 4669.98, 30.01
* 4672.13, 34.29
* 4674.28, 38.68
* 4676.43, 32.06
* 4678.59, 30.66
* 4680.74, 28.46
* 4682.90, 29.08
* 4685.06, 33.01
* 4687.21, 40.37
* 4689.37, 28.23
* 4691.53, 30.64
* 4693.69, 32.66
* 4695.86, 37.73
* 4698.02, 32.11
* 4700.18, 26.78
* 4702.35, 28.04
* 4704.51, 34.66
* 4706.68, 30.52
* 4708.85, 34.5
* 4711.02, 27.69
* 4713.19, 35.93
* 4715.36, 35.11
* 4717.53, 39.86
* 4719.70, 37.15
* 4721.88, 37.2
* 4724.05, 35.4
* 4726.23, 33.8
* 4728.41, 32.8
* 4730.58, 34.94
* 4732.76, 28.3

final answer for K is 1.2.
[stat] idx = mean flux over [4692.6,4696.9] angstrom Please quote 35.1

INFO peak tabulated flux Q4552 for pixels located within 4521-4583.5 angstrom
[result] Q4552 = 42.7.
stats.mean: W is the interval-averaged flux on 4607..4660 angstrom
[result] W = 35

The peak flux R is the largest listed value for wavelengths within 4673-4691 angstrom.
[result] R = 40.37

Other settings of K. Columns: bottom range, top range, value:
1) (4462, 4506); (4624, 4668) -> 1.16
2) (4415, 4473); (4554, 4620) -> 1.26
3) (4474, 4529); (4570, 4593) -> 1.12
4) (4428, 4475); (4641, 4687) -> 1.21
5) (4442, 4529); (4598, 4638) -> 1.21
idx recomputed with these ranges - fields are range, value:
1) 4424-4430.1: 28.1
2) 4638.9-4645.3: 32.5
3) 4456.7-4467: 30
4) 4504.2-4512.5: 36.4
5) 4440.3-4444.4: 31.7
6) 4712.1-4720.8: 37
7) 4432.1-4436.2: 26.8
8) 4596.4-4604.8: 33.4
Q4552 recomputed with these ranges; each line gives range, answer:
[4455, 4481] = 34.97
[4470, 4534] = 41.87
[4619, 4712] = 41.81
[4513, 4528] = 37.22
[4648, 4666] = 40.71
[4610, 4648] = 42.51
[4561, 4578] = 38.57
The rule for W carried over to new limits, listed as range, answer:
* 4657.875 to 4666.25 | 34.6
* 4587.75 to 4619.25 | 35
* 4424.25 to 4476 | 29.8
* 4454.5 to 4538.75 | 31.6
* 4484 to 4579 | 33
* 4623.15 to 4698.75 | 33.6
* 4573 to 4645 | 35.1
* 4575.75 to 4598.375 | 34.9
